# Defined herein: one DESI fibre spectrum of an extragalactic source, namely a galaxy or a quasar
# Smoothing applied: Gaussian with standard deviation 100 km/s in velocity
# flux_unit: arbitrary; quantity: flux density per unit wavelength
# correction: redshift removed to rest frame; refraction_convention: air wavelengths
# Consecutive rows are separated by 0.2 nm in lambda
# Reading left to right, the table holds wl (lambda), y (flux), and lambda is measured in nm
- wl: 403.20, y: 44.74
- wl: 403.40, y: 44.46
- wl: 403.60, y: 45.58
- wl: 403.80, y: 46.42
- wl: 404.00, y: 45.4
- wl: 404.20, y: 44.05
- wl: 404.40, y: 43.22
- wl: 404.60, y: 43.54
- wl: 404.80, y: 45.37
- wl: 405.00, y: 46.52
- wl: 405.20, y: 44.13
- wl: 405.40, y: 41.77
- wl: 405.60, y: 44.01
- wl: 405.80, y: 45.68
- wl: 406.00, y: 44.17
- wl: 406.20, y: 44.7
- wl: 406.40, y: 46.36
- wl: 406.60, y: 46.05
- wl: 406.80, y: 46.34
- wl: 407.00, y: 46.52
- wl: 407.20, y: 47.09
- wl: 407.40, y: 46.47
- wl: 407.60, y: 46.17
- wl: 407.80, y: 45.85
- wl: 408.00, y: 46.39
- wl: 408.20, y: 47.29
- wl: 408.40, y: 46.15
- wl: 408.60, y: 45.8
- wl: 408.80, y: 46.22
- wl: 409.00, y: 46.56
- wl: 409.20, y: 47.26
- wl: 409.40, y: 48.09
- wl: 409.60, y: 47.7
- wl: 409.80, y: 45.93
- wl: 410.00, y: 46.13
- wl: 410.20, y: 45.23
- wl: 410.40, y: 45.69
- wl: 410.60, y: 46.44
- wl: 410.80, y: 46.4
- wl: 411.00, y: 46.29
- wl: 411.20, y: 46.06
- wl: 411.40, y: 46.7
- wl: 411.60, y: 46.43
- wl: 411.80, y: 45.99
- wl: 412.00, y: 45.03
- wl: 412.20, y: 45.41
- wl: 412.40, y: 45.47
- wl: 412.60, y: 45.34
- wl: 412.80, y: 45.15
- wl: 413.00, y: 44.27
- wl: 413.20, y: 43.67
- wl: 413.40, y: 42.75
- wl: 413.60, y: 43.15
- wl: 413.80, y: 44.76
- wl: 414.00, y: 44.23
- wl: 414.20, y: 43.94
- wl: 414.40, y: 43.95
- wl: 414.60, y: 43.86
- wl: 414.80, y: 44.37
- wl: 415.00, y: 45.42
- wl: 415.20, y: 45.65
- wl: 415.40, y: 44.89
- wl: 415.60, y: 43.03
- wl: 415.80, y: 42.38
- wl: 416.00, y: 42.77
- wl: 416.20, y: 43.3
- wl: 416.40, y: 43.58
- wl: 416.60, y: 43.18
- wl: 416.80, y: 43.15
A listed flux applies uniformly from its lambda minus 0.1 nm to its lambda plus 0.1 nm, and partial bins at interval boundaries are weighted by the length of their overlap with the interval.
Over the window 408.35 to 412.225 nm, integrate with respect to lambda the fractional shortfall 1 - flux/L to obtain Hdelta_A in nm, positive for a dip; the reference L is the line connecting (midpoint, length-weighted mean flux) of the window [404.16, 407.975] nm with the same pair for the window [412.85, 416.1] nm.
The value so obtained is -0.15 nm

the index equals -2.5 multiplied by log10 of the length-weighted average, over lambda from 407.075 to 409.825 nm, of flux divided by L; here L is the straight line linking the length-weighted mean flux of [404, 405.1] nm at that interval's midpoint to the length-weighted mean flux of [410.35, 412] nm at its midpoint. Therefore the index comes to -0.03 mag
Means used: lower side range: 44.6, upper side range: 46.2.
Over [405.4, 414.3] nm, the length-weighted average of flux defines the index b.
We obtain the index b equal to 45.7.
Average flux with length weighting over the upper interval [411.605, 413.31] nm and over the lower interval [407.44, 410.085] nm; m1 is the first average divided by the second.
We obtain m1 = 0.97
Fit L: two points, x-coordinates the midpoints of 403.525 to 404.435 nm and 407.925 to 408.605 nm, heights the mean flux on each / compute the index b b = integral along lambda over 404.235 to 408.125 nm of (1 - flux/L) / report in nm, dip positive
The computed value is 0.04 nm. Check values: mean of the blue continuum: 45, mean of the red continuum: 46.5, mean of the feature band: 45.3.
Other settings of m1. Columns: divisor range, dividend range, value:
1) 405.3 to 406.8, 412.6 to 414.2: 0.98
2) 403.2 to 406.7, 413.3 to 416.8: 0.98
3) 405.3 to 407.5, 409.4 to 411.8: 1.02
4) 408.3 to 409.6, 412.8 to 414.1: 0.94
